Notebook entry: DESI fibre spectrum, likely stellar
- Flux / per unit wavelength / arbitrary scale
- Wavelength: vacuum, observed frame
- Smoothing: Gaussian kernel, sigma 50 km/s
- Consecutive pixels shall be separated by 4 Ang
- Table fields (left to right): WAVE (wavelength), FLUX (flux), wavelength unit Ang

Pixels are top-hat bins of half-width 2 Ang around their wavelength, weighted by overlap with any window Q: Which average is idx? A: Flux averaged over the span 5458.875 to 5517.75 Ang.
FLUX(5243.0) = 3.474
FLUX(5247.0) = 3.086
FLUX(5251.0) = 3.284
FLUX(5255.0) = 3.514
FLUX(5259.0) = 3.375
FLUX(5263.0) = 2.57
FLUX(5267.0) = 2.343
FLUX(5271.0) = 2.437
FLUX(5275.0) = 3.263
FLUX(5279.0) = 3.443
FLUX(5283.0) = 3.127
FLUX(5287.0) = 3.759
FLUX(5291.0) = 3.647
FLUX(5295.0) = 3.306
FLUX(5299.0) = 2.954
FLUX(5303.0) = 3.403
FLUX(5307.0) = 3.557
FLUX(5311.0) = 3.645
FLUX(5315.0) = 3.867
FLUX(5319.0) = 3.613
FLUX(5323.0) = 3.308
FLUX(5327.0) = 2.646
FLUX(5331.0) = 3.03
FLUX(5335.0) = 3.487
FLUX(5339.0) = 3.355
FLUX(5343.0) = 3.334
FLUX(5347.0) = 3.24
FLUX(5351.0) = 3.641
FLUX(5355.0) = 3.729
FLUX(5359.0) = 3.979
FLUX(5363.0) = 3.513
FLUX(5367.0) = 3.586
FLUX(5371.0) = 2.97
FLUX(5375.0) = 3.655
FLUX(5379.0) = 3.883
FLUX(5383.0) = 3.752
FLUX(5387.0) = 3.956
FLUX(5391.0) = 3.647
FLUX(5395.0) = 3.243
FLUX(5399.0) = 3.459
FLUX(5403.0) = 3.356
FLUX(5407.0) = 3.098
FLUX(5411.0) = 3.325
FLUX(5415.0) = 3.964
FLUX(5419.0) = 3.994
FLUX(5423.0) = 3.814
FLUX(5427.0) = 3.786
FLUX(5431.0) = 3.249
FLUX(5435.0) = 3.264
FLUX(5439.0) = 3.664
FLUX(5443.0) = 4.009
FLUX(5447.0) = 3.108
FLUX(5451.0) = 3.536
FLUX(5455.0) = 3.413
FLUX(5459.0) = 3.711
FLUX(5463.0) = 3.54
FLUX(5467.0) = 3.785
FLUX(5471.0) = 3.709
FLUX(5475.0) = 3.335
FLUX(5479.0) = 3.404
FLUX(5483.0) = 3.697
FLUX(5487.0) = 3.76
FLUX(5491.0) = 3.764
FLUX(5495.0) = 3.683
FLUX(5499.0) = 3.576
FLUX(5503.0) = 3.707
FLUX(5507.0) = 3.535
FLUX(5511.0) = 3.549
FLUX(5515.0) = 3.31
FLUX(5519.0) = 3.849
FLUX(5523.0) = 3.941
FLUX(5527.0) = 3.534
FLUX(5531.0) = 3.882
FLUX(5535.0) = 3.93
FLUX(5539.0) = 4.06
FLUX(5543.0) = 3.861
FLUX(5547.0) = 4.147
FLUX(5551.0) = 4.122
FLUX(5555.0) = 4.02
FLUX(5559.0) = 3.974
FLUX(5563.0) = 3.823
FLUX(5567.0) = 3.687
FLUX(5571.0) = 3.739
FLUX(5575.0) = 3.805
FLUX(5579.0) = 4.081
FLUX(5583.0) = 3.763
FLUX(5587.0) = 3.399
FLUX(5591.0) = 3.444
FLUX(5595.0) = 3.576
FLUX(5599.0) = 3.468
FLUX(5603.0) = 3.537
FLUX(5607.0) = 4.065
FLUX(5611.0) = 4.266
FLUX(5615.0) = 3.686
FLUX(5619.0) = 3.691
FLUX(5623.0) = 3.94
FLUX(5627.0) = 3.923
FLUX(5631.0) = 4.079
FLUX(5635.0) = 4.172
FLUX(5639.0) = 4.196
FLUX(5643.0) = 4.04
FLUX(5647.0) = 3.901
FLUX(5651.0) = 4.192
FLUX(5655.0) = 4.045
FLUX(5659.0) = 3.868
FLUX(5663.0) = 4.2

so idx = 3.6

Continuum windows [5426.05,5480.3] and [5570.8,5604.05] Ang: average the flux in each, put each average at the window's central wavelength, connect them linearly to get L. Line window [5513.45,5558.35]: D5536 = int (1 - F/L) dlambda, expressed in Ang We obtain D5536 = -3.5 Ang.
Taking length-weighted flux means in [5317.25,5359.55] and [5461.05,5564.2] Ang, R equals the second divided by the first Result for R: 1.1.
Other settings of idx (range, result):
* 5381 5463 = 3.57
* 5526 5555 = 3.95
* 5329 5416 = 3.5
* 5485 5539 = 3.71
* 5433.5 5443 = 3.59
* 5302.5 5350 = 3.38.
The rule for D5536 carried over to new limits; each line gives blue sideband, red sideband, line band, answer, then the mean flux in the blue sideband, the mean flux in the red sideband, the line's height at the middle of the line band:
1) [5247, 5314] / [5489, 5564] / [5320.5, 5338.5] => 1.05 Ang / 3.23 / 3.8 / 3.35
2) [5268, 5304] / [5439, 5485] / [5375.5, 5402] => -1.67 Ang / 3.23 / 3.57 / 3.43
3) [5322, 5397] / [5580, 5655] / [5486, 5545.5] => -0.39 Ang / 3.47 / 3.86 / 3.71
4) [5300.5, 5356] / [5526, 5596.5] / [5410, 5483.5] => 0.52 Ang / 3.41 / 3.83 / 3.62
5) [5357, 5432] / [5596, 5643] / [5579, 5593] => 0.90 Ang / 3.6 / 3.91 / 3.86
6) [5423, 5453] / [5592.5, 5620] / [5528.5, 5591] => -3.00 Ang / 3.54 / 3.75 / 3.69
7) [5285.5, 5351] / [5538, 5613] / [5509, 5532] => 0.42 Ang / 3.39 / 3.83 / 3.74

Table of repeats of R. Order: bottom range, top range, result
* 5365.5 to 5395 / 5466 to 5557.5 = 1.04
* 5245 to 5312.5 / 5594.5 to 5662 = 1.22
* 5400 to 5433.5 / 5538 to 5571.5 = 1.11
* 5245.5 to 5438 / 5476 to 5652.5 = 1.12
